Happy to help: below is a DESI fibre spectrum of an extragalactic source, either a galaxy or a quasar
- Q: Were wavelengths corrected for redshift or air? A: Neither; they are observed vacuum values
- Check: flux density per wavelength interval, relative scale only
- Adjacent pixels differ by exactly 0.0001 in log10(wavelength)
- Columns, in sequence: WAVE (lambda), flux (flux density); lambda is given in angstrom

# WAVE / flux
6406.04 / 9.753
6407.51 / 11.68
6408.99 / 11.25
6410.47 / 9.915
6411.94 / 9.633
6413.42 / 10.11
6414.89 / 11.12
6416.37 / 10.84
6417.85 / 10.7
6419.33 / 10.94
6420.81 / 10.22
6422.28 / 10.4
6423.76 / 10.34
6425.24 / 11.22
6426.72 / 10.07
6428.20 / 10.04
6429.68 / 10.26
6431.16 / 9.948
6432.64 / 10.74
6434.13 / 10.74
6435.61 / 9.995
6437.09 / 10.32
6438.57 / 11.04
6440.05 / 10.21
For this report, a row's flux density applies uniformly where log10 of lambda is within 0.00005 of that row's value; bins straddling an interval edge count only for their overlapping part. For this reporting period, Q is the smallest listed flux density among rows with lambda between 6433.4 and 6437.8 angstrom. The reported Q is 9.995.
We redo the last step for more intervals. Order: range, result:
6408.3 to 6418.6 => 9.633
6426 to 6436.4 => 9.948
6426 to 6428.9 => 10.04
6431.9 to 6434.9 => 10.74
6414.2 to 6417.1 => 10.84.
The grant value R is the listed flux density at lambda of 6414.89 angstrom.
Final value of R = 11.12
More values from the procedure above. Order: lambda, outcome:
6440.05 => 10.21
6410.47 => 9.915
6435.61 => 9.995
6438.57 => 11.04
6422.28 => 10.4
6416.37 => 10.84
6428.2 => 10.04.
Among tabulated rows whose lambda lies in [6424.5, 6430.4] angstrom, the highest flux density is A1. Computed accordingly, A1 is 11.22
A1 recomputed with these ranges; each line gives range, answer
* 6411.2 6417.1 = 11.12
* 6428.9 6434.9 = 10.74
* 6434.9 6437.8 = 10.32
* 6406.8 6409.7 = 11.68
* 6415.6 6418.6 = 10.84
